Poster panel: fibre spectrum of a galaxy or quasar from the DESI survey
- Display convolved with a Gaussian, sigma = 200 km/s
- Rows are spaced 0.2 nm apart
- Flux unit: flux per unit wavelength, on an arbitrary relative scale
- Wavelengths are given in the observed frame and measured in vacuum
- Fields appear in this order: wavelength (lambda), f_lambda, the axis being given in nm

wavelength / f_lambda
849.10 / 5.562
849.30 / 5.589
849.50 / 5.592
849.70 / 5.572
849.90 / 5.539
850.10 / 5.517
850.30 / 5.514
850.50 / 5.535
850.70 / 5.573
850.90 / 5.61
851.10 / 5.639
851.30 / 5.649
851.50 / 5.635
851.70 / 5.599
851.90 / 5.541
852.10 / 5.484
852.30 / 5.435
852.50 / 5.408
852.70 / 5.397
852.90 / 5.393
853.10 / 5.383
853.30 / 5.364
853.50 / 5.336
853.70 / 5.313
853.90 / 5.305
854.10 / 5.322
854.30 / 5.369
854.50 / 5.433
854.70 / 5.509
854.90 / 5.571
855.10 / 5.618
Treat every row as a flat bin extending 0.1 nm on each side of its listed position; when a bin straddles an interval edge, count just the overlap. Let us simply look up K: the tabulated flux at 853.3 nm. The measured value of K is 5.364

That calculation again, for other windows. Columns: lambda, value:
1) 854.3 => 5.369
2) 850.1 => 5.517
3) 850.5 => 5.535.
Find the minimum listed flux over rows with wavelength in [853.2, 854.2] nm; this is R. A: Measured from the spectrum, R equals 5.305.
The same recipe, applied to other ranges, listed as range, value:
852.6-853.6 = 5.336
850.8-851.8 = 5.599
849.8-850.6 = 5.514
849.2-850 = 5.539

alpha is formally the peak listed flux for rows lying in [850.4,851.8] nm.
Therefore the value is 5.649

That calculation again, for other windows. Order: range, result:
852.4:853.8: 5.408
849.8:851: 5.61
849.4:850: 5.592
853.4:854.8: 5.509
